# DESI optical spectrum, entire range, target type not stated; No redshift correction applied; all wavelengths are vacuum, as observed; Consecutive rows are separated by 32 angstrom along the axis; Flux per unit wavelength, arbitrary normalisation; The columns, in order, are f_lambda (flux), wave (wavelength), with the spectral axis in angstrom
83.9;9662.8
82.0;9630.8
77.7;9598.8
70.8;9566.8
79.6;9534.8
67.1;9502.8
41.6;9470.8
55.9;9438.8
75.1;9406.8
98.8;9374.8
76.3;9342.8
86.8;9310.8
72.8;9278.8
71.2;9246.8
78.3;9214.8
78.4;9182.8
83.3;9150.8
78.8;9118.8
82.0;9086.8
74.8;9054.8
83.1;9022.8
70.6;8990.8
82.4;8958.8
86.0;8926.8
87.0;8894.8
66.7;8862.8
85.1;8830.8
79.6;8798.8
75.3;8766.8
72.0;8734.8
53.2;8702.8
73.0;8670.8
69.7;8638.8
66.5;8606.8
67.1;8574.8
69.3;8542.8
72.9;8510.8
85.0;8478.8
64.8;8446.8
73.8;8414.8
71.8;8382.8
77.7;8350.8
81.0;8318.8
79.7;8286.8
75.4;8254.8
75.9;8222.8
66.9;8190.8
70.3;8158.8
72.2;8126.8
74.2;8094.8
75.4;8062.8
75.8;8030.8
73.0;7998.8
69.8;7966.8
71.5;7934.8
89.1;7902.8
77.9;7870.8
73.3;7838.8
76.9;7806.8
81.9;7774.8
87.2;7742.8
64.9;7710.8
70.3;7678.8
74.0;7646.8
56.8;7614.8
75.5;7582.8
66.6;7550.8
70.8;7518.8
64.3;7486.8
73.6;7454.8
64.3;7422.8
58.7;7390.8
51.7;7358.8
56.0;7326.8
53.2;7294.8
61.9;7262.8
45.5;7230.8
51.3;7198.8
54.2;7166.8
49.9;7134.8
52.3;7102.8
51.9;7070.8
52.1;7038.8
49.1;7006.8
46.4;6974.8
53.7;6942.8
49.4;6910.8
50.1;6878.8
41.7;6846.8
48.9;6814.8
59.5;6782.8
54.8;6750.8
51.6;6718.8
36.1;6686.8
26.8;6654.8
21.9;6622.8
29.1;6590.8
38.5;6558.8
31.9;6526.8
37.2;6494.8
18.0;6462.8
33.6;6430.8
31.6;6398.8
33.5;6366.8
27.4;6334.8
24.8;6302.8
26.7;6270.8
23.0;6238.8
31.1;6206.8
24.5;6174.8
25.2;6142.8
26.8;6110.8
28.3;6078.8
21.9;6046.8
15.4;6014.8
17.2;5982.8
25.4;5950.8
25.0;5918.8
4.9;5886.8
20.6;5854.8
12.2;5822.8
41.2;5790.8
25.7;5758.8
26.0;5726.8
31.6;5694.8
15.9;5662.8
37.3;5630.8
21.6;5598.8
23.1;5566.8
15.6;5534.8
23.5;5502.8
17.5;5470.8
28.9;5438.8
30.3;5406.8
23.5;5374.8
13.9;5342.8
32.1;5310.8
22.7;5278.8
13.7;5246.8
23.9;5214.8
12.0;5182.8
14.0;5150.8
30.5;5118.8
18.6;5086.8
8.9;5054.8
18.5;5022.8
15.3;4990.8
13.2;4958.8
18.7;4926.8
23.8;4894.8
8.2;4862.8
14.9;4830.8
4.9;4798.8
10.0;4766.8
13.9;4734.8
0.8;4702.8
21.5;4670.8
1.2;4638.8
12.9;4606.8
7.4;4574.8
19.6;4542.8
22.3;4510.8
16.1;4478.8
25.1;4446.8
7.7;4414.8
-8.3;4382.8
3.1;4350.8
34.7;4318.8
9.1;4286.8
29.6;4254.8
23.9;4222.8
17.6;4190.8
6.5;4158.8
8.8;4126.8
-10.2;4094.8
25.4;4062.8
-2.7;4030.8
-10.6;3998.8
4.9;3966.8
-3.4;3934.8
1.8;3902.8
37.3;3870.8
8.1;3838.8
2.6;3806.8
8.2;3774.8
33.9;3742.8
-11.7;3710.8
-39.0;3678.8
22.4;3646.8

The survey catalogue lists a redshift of 0.680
